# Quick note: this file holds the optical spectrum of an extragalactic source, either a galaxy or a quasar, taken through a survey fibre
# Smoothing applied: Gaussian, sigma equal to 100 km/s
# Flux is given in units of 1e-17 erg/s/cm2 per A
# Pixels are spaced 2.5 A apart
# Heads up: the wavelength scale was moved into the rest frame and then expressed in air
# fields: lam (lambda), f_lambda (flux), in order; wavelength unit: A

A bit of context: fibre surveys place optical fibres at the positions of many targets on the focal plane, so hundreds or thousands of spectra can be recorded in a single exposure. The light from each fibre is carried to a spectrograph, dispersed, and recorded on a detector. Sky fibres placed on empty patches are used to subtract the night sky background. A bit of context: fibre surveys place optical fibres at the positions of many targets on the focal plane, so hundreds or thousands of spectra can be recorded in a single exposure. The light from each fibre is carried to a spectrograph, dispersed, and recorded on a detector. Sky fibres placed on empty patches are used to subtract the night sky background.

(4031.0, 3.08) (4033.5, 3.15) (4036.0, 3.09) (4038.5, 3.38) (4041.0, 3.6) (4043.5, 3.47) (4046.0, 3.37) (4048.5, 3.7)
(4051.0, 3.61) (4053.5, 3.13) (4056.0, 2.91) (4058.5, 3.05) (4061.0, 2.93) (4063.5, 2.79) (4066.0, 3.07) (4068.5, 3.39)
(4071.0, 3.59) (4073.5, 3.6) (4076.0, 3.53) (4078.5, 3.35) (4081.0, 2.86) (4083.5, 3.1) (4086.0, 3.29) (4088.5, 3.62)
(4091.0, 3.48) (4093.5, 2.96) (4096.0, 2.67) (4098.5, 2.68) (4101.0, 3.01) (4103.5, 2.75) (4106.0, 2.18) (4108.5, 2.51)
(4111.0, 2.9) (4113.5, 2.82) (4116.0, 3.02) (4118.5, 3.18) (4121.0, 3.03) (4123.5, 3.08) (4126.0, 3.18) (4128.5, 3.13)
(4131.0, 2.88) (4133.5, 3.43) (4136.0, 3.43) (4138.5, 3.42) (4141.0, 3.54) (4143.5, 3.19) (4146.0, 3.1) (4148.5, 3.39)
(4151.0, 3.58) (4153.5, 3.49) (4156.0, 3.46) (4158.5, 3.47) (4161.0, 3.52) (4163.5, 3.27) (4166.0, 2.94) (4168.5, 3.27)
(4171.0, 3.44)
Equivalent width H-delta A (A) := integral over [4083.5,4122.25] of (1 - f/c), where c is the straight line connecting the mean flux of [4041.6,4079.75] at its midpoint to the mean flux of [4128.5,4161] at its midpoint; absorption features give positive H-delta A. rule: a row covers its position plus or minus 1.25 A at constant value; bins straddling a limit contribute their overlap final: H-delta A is 4.51 A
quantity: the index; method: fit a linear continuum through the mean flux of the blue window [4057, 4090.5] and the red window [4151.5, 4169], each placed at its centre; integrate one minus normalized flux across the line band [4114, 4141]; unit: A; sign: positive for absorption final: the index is 1.1 A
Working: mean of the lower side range 3.25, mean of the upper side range 3.36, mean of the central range 3.18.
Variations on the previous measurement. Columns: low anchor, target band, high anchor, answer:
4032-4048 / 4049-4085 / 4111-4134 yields 0.4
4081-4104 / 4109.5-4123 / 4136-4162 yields 0.9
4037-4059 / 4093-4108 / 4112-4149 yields 2.6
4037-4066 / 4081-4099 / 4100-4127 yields -0.6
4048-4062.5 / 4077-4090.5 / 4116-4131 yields -0.5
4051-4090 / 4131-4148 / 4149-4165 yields 0.4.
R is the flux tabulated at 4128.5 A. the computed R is 3.13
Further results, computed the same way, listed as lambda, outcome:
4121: 3.03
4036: 3.09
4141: 3.54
